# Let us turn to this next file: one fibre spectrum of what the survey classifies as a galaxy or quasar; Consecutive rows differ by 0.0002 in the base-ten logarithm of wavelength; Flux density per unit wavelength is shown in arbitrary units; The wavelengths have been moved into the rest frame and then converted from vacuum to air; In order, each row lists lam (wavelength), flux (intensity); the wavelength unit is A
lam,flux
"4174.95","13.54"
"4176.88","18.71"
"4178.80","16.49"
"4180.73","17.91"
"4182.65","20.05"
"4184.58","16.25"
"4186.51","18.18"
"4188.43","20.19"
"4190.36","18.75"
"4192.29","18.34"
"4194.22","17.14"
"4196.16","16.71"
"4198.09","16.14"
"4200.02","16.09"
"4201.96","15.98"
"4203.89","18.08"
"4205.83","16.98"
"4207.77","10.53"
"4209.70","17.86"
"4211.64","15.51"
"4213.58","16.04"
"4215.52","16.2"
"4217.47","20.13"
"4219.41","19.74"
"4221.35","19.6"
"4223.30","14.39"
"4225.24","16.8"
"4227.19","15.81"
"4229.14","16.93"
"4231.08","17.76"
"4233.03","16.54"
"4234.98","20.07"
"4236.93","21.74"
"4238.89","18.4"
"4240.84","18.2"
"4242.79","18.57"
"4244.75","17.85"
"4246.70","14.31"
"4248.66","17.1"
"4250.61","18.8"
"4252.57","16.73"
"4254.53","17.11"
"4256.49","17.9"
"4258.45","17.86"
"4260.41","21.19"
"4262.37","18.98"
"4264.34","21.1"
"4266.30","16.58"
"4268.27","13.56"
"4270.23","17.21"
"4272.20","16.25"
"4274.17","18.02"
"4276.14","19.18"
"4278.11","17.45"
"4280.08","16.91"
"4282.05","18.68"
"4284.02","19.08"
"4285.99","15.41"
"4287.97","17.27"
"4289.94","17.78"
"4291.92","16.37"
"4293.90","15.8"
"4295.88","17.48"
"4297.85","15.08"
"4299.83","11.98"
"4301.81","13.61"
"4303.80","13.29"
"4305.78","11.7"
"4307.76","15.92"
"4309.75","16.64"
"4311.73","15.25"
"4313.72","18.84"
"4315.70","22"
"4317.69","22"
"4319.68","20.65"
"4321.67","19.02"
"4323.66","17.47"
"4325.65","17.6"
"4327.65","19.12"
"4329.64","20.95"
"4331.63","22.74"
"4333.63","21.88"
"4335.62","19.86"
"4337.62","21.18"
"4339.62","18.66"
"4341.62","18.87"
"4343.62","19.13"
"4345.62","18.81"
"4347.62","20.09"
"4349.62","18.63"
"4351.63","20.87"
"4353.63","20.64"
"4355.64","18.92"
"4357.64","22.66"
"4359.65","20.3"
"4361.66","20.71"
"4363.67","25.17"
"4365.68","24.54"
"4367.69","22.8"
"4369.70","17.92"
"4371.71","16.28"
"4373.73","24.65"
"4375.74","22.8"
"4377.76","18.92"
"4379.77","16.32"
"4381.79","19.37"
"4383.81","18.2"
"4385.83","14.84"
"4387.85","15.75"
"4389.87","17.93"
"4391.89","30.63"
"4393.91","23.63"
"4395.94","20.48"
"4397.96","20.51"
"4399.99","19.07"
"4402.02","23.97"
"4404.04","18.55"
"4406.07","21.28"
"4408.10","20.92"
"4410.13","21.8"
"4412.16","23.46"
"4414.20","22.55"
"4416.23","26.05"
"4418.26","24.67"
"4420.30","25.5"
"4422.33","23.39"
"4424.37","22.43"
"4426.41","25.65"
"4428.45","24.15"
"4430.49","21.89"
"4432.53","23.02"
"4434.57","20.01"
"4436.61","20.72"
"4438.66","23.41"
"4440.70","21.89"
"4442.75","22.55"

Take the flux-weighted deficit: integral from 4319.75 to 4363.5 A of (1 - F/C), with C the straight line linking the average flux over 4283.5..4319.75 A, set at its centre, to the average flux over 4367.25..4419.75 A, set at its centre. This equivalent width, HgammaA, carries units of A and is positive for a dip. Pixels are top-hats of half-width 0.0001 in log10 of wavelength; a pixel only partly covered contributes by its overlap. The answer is -3.8 A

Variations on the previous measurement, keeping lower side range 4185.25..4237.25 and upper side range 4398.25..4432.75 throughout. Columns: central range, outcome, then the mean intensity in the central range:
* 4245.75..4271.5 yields 1.4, 17.6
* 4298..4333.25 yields 4.4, 17.6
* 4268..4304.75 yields 5.5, 16.4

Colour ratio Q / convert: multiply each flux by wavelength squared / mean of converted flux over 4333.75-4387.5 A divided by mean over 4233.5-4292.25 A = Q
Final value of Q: 1.2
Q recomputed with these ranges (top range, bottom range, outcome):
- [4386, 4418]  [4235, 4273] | 1.29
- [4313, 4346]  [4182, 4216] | 1.25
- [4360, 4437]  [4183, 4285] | 1.33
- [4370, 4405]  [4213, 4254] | 1.22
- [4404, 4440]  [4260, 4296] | 1.39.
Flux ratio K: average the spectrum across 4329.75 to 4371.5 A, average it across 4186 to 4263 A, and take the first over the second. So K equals 1.18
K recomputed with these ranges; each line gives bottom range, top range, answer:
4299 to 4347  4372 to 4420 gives 1.16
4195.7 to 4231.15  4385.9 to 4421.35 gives 1.32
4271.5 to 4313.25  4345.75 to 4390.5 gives 1.23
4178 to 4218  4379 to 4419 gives 1.23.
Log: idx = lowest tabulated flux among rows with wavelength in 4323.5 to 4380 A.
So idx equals 16.28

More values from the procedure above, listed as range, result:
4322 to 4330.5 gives 17.47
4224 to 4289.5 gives 13.56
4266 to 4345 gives 11.7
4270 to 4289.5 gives 15.41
